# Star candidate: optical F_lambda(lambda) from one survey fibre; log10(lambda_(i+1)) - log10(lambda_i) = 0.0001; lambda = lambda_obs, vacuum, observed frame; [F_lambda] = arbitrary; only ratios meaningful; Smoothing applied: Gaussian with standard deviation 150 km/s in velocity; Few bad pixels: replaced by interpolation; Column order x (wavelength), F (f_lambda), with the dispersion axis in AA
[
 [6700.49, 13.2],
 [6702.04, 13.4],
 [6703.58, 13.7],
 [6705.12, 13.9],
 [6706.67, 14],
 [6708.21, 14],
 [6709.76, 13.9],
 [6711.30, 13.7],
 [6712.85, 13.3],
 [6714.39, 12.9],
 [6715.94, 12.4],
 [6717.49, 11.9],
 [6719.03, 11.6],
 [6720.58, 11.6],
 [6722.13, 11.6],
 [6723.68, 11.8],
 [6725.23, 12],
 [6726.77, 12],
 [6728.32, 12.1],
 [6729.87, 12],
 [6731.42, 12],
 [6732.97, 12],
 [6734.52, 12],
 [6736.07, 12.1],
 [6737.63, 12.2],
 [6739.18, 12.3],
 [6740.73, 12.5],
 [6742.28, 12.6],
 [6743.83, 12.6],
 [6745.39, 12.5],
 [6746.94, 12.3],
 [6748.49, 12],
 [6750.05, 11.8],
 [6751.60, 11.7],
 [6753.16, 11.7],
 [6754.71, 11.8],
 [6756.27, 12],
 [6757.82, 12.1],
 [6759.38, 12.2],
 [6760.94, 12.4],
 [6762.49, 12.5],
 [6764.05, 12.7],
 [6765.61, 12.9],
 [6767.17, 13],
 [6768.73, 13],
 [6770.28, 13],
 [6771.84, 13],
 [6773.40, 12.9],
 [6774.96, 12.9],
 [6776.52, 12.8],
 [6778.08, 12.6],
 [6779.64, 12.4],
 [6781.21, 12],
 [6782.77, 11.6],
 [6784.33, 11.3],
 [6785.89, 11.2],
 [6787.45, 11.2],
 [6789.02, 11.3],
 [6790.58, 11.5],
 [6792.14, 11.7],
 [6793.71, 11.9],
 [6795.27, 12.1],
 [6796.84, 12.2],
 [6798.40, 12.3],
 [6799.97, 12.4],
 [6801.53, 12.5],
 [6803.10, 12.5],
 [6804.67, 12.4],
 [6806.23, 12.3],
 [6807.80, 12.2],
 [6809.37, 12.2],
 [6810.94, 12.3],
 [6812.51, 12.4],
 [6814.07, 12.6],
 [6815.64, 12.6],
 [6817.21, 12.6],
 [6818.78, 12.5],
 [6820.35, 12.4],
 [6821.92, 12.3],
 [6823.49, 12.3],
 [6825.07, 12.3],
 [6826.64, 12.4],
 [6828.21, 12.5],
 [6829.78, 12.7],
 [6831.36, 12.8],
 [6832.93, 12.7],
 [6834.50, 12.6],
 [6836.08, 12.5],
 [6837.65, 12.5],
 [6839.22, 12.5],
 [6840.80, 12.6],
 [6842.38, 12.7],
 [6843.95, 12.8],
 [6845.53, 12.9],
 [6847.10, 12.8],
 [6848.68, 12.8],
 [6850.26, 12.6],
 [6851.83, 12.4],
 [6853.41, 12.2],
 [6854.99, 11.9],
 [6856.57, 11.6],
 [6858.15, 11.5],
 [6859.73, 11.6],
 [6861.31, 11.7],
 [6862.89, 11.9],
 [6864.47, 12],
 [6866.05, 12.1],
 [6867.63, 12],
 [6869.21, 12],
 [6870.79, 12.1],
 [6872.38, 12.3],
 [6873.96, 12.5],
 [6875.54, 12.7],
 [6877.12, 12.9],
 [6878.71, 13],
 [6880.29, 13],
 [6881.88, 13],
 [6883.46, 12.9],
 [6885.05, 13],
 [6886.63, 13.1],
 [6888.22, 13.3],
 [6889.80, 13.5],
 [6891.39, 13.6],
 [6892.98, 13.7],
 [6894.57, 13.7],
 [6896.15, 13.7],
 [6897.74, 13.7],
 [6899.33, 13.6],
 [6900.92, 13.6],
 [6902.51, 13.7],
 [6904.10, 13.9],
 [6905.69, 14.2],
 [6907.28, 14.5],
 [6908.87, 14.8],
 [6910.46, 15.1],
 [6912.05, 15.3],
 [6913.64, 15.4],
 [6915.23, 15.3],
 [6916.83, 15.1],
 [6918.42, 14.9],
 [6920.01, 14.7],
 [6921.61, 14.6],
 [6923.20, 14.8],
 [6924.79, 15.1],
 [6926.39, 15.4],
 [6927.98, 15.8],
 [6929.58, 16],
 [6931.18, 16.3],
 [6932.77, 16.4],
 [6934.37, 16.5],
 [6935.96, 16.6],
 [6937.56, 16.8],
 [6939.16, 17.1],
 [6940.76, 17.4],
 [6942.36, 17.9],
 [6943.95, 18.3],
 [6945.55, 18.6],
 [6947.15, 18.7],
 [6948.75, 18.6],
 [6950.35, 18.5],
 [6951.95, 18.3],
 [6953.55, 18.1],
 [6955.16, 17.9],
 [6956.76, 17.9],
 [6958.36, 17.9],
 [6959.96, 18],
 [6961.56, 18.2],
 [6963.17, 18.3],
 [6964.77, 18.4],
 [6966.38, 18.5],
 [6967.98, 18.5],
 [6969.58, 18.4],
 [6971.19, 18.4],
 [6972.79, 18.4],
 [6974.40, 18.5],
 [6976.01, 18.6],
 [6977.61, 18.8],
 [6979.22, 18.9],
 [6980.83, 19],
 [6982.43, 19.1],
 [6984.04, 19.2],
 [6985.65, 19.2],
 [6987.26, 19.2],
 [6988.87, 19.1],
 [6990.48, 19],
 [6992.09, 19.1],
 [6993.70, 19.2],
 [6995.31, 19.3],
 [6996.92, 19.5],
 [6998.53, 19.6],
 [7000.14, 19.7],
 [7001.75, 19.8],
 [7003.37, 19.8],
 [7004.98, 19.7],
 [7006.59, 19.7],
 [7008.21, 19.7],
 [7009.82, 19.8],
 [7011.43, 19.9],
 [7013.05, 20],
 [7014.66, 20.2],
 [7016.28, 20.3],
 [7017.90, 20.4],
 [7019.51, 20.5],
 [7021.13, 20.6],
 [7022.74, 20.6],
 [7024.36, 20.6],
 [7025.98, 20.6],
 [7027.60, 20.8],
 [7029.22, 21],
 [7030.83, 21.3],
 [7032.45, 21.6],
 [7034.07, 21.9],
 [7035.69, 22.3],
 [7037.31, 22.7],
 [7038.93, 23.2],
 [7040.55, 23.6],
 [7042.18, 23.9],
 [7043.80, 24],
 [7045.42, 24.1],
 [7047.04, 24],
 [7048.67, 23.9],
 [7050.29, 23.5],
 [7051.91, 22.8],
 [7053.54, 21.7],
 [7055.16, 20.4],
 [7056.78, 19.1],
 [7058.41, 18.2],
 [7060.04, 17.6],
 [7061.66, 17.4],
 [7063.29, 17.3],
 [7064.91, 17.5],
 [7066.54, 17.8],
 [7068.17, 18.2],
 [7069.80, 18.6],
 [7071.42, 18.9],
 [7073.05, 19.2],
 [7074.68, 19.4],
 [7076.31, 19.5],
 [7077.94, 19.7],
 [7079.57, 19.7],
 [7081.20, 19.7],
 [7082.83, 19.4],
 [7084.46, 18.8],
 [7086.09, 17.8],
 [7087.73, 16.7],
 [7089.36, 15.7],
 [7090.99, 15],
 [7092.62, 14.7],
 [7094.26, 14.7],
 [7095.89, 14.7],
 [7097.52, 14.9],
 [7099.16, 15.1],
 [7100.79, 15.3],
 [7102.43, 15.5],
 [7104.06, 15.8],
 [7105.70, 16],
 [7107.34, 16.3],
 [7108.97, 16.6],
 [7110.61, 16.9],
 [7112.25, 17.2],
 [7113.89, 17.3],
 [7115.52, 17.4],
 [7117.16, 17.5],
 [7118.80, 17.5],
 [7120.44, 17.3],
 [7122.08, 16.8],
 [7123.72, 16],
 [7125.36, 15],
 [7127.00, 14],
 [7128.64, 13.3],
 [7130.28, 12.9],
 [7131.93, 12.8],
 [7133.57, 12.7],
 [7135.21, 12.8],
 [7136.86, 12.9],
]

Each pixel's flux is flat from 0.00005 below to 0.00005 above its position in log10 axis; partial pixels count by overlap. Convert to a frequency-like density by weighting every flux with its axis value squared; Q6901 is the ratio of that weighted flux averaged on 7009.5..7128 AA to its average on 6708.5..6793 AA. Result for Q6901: 1.69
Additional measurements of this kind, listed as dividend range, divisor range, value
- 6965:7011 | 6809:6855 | 1.60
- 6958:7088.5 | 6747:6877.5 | 1.72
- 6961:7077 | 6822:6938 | 1.54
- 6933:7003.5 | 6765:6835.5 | 1.57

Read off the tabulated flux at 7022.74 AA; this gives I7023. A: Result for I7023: 20.6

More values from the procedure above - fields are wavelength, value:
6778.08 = 12.6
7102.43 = 15.5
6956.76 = 17.9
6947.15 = 18.7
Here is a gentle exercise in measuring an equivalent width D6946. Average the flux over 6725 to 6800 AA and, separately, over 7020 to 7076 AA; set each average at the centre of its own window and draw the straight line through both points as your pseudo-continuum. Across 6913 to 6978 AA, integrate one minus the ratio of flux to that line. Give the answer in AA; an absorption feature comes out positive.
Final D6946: 1.9 AA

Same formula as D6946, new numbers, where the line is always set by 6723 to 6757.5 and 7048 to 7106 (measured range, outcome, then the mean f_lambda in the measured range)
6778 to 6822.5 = 3.54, 12.1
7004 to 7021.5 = -3.24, 20.1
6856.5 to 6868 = 1.98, 11.8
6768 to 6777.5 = -0.19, 12.9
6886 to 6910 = 1.77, 13.8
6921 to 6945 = -1.32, 16.4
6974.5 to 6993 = -2.92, 19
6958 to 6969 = -1.52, 18.3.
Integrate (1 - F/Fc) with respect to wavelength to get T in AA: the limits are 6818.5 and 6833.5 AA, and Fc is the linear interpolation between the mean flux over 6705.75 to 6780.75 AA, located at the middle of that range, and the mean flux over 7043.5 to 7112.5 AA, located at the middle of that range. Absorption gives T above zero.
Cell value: 1.5 AA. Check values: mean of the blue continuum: 12.4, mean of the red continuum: 18.3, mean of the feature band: 12.5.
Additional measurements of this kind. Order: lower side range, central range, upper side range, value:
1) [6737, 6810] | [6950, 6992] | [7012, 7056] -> 2.1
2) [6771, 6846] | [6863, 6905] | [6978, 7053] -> 6.6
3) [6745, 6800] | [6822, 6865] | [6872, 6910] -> 1.9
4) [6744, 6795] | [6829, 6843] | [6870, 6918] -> 0.4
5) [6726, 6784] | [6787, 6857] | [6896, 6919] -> 4.8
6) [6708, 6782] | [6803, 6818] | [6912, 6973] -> 1.7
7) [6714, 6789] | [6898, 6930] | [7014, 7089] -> 3.6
